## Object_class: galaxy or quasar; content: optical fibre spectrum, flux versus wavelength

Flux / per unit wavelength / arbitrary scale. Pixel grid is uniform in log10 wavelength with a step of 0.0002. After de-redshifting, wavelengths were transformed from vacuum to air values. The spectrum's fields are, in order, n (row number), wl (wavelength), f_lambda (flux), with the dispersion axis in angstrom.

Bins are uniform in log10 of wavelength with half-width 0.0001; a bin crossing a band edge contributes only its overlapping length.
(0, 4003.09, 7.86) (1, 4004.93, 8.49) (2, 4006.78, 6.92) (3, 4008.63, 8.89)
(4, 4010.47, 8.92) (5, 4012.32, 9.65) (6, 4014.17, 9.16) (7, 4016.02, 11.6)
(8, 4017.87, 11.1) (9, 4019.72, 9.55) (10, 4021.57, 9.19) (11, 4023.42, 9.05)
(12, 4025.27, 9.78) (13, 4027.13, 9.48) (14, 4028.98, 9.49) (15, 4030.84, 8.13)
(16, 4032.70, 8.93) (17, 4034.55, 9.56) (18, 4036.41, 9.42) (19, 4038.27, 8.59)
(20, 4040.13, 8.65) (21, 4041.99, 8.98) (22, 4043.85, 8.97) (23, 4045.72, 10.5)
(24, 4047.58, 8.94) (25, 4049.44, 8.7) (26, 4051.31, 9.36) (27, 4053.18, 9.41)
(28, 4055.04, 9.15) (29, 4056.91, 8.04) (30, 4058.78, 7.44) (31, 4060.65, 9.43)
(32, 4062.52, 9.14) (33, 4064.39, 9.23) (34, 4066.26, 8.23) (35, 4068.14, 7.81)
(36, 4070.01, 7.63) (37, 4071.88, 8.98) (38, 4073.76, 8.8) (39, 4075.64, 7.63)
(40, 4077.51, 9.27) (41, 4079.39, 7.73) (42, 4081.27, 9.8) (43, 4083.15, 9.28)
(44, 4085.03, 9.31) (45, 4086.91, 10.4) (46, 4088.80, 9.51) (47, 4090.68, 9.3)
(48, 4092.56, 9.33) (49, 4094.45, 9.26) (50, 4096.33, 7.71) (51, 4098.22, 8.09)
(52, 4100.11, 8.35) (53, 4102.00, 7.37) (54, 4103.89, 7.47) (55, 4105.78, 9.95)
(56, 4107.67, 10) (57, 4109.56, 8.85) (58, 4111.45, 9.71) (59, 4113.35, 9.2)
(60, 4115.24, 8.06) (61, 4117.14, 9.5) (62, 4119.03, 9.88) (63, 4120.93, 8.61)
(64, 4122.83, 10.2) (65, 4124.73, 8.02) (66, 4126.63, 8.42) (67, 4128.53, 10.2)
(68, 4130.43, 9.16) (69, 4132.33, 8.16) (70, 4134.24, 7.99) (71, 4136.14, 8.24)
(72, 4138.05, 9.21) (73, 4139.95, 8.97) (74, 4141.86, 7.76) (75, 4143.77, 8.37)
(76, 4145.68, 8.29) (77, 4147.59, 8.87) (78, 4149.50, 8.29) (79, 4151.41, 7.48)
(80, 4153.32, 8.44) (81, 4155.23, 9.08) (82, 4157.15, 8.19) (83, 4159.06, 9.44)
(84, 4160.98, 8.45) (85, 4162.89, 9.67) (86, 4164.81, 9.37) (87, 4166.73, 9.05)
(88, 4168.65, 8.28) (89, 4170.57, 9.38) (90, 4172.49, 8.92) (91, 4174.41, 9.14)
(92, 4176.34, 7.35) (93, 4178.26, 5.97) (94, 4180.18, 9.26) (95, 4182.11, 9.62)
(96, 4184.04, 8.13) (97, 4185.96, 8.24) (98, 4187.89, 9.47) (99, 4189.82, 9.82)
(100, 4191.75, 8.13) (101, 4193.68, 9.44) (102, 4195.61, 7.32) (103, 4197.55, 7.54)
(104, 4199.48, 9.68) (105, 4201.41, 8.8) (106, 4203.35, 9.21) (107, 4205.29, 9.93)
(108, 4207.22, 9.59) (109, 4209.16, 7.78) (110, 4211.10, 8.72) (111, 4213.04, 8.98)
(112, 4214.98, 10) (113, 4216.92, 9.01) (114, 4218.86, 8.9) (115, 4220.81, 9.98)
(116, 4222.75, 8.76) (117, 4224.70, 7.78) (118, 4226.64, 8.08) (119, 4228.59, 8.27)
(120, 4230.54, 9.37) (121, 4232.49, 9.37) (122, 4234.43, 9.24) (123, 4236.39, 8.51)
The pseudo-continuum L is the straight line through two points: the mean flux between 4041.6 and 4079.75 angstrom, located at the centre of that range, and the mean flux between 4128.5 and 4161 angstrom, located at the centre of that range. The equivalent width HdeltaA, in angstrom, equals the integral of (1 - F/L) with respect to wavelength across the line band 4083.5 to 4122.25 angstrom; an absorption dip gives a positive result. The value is -1.64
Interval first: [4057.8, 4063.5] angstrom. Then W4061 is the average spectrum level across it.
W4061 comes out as 8.67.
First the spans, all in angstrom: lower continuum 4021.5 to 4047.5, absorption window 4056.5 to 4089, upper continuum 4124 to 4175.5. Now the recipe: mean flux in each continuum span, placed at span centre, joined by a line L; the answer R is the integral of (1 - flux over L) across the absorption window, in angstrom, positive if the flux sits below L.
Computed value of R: 0.97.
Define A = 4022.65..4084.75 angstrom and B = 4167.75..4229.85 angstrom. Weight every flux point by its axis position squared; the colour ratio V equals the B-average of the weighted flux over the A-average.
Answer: 1.05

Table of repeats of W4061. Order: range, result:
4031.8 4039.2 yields 9.13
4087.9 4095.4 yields 9.36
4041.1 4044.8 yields 8.97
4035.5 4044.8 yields 8.92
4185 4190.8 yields 9.18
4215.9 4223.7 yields 9.17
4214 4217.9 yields 9.51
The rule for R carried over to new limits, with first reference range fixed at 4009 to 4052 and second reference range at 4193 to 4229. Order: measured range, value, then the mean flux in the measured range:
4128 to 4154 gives 1.5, 8.5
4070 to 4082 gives 0.8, 8.6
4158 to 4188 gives 0.8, 8.71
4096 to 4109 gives 1.0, 8.46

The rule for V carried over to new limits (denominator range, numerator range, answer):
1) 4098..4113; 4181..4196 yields 1.05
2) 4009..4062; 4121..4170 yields 0.99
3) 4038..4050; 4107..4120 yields 1.06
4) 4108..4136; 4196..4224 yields 1.05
